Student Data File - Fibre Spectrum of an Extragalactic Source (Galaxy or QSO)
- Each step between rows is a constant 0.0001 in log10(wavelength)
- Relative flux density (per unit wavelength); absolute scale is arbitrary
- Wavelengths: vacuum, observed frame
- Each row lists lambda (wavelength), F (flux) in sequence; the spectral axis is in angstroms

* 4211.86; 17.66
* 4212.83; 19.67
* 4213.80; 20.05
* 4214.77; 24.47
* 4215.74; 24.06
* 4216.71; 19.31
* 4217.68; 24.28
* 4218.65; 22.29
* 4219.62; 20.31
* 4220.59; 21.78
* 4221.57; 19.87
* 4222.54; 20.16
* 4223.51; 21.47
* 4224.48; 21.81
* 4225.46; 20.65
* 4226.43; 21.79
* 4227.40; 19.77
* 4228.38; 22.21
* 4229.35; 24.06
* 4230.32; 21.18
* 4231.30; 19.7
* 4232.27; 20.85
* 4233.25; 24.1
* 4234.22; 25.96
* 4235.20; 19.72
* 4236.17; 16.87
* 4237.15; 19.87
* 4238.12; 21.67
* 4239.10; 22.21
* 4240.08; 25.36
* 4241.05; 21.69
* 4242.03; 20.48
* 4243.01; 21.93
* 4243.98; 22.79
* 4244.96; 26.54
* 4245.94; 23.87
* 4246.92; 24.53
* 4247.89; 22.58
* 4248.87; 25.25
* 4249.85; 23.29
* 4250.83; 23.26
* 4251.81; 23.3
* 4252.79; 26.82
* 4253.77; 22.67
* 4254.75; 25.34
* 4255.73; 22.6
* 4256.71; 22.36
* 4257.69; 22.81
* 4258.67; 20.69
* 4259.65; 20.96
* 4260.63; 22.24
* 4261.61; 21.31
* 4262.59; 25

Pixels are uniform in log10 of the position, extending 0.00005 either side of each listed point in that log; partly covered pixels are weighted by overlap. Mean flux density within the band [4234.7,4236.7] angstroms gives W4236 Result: 18.3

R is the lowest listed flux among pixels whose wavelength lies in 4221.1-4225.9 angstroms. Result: 19.87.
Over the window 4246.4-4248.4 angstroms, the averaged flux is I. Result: 23.6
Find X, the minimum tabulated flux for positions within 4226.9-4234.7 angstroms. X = 19.7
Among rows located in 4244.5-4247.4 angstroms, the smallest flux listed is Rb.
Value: 23.87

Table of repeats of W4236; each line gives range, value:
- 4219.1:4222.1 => 20.6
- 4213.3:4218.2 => 22.4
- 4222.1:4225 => 21.1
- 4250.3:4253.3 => 24.4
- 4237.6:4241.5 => 22.7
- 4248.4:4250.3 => 24.3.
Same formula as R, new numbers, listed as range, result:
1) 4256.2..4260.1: 20.69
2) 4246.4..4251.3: 22.58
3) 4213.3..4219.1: 19.31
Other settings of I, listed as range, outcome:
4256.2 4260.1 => 21.7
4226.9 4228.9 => 21.1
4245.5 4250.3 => 23.9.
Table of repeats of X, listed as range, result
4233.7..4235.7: 19.72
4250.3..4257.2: 22.36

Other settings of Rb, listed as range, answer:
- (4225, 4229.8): 19.77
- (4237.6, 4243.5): 20.48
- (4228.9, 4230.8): 21.18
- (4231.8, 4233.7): 20.85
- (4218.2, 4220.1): 20.31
